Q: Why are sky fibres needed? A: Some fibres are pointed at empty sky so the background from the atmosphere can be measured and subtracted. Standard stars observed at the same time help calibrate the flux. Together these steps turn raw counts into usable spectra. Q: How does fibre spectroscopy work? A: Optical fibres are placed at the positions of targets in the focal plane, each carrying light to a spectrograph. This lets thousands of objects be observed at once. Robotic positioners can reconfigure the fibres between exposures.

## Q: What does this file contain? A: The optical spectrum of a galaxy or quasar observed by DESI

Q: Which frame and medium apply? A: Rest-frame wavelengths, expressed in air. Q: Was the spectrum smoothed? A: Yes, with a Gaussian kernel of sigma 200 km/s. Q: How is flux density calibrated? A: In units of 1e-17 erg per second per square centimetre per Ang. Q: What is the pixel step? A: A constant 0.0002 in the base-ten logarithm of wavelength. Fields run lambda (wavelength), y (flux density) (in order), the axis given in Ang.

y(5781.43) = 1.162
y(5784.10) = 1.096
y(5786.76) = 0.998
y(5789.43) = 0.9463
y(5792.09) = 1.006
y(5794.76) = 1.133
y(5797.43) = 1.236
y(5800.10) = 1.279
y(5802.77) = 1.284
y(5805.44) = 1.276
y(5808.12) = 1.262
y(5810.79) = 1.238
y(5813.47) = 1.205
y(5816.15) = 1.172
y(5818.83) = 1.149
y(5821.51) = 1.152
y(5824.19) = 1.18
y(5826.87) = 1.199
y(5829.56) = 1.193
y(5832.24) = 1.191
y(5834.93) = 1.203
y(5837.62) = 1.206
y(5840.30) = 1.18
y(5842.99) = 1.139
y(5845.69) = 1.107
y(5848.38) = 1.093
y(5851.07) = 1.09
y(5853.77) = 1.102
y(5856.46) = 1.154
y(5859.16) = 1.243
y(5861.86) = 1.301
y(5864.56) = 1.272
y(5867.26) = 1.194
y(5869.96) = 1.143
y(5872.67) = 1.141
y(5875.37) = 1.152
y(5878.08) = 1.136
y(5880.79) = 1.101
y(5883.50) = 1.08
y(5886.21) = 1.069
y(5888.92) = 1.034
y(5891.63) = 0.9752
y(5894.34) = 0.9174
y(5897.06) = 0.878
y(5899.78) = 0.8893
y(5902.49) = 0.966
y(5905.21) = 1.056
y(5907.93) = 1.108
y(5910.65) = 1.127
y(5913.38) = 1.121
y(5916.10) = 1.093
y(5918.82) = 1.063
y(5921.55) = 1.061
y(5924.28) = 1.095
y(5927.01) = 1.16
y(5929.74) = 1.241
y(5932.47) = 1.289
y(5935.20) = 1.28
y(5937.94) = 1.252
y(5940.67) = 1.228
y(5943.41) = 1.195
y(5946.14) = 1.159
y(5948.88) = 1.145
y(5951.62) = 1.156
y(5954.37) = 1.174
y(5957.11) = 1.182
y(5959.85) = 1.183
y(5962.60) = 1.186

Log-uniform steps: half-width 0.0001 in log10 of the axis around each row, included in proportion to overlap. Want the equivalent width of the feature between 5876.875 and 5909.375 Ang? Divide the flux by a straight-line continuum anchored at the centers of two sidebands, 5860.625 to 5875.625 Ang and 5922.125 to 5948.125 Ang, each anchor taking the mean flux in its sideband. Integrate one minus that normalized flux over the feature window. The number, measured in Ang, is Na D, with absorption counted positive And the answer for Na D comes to 5.0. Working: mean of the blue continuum 1.2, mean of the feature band 1.02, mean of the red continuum 1.21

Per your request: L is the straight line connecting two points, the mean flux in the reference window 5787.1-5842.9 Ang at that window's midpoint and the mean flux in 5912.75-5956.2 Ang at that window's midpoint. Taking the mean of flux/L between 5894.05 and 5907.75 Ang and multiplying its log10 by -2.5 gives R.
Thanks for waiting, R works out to 0.22 mag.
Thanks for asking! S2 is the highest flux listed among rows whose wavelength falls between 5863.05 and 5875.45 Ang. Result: 1.272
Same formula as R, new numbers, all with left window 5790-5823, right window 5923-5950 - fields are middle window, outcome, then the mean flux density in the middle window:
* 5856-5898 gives 0.08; 1.11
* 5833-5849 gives 0.04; 1.16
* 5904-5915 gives 0.09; 1.1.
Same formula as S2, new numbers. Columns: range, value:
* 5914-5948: 1.289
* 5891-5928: 1.16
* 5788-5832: 1.284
